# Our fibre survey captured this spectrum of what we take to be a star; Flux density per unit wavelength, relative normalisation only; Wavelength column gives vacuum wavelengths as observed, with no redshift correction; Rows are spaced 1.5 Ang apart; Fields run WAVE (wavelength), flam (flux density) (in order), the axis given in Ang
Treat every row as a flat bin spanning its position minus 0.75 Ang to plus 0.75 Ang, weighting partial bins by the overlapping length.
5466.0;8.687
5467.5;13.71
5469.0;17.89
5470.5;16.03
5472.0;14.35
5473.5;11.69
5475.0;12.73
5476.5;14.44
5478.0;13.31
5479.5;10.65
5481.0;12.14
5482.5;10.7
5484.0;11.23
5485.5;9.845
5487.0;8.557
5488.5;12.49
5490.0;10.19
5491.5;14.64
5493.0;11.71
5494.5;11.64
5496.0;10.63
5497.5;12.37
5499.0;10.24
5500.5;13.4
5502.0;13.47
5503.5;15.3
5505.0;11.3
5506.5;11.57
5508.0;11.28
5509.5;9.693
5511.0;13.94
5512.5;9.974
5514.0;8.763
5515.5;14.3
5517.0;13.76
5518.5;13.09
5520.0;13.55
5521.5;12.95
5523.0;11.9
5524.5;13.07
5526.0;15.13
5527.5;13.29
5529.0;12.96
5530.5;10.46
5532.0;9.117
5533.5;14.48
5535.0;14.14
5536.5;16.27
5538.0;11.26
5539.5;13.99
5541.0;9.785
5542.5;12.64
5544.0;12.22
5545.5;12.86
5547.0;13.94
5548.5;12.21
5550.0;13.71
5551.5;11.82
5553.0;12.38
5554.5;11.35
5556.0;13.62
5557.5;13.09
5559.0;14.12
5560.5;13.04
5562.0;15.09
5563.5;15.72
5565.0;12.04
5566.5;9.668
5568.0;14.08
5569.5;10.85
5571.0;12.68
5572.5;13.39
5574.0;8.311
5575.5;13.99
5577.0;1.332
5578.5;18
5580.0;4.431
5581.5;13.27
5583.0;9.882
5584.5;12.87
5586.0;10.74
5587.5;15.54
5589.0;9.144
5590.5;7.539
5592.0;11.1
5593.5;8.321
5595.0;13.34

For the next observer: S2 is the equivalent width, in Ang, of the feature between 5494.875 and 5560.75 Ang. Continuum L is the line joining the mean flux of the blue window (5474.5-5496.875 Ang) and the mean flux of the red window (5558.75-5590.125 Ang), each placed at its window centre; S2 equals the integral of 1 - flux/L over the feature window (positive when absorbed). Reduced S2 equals -4.8 Ang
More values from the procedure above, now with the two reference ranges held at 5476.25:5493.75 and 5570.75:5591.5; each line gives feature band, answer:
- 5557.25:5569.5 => -2.59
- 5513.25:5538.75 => -3.70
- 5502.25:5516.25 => -0.59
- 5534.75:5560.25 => -4.26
